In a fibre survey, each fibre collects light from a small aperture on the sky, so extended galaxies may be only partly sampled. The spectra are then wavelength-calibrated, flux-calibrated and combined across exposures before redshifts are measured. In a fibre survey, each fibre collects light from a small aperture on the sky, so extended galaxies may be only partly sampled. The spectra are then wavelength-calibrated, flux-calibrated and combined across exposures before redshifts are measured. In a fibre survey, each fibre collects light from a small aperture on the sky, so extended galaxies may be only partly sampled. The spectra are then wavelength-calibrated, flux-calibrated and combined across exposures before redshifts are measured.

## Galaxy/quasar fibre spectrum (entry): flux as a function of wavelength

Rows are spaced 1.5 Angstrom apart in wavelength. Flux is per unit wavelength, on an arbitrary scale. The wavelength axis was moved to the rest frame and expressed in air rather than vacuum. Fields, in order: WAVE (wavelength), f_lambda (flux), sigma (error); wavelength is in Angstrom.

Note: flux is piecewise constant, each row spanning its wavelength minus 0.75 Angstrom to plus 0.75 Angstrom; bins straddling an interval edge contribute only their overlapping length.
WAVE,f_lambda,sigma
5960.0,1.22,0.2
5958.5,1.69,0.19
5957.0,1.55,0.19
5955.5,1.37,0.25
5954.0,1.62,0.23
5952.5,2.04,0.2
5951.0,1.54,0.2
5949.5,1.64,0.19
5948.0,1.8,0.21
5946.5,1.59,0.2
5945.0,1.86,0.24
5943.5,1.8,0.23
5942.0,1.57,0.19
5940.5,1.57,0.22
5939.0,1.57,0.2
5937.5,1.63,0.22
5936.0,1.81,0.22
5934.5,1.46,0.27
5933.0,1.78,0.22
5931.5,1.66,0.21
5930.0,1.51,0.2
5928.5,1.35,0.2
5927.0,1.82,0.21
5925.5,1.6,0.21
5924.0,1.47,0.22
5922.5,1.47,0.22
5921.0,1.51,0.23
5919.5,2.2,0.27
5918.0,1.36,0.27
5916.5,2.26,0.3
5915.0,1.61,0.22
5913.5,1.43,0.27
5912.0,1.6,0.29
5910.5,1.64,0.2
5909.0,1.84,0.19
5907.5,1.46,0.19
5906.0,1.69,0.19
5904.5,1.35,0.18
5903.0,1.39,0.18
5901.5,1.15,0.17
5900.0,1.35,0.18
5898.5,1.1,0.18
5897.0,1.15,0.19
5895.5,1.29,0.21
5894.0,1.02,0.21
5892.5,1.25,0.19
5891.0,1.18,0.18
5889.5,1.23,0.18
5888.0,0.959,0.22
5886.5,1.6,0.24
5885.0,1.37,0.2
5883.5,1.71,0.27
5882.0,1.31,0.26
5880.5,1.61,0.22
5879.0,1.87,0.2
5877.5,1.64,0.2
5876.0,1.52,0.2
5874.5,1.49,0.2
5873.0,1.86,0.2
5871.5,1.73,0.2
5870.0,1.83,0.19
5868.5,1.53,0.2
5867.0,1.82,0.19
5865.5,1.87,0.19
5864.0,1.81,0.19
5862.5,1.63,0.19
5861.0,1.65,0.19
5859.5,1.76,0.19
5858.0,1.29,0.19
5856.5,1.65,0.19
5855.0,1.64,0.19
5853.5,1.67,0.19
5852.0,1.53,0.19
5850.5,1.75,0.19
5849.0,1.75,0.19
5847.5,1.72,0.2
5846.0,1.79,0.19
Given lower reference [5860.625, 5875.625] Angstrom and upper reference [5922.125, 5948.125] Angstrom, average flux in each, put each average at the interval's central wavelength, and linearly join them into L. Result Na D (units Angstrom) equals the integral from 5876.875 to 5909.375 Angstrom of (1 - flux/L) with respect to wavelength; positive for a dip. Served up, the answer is 5.9 Angstrom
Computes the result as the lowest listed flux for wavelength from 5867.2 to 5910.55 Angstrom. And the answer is 0.959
